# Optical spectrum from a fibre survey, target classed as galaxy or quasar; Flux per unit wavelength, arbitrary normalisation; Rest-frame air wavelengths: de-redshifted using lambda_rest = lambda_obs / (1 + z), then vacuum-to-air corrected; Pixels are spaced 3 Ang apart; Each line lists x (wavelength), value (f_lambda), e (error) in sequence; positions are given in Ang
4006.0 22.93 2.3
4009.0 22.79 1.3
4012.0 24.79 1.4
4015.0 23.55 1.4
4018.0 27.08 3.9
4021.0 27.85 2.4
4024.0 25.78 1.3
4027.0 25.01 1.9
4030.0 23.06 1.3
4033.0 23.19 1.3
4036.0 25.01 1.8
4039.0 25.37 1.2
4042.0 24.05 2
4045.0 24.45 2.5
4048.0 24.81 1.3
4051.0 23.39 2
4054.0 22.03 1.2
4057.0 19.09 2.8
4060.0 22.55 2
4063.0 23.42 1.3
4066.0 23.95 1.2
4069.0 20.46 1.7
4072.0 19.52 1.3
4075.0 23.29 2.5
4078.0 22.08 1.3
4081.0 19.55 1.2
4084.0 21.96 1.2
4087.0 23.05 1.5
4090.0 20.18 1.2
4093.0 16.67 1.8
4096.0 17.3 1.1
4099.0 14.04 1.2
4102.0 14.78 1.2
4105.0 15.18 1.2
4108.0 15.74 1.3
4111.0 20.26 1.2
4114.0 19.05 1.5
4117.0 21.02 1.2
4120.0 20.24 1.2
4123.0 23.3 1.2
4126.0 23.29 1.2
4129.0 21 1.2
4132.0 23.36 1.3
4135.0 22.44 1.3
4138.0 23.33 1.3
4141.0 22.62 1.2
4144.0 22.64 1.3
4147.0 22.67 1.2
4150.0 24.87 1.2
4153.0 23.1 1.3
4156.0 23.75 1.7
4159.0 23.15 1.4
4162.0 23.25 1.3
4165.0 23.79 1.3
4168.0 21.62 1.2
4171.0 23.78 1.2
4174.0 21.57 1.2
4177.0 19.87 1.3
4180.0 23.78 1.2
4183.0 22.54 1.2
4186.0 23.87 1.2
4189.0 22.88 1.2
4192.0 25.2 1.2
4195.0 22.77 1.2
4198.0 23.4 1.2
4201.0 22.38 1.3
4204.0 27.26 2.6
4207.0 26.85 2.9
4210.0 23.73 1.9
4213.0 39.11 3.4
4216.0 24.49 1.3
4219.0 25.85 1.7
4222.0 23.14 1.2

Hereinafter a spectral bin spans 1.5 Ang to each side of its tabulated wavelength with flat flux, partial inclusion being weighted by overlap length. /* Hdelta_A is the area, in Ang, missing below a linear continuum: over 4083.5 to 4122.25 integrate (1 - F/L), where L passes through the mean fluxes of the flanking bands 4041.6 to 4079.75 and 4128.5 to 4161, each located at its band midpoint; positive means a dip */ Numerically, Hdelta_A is 7.4 Ang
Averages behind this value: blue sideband 22.5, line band 18.4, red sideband 23.1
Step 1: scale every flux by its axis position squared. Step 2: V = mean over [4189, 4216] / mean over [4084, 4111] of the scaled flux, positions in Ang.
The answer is 1.56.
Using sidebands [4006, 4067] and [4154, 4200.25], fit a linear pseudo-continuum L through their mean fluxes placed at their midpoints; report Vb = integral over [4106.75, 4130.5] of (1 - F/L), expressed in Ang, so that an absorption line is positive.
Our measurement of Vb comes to 2.9 Ang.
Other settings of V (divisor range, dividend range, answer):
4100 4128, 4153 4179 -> 1.21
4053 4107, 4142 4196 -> 1.21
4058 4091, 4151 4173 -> 1.11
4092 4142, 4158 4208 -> 1.23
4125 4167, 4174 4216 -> 1.10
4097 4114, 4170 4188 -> 1.43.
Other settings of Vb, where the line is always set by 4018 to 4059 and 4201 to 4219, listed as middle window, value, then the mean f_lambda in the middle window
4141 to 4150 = 1.1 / 23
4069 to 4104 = 8.1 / 19.3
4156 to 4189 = 5.0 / 22.8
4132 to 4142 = 1.2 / 22.9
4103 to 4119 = 4.6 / 18.2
